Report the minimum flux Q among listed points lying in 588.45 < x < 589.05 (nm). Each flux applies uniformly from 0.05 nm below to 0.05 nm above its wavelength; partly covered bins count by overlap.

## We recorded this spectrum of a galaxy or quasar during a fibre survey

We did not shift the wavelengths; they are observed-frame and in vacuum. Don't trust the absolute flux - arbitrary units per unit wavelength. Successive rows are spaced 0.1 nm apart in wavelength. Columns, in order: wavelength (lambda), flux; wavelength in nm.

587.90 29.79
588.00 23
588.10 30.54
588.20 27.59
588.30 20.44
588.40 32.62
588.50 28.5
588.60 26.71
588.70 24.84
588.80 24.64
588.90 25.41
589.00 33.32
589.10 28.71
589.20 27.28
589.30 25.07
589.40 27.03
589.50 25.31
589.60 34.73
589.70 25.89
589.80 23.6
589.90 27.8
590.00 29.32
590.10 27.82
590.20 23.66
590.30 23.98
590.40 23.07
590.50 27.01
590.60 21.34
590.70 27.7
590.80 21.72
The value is 24.64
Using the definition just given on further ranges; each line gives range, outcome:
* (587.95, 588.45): 20.44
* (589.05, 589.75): 25.07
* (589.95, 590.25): 23.66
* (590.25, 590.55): 23.07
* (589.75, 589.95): 23.6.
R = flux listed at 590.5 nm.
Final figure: 27.01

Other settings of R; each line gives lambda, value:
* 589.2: 27.28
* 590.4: 23.07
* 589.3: 25.07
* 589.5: 25.31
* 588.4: 32.62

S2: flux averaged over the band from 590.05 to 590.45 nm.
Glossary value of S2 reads 24.6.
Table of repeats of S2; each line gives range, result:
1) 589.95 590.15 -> 28.6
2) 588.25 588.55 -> 27.2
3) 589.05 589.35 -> 27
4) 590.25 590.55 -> 24.7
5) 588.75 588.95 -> 25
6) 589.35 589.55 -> 26.2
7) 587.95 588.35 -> 25.4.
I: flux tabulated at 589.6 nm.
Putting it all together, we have 34.73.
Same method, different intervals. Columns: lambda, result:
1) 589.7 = 25.89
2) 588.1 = 30.54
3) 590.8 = 21.72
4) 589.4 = 27.03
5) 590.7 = 27.7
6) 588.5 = 28.5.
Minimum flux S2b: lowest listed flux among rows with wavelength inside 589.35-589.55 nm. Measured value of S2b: 25.31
